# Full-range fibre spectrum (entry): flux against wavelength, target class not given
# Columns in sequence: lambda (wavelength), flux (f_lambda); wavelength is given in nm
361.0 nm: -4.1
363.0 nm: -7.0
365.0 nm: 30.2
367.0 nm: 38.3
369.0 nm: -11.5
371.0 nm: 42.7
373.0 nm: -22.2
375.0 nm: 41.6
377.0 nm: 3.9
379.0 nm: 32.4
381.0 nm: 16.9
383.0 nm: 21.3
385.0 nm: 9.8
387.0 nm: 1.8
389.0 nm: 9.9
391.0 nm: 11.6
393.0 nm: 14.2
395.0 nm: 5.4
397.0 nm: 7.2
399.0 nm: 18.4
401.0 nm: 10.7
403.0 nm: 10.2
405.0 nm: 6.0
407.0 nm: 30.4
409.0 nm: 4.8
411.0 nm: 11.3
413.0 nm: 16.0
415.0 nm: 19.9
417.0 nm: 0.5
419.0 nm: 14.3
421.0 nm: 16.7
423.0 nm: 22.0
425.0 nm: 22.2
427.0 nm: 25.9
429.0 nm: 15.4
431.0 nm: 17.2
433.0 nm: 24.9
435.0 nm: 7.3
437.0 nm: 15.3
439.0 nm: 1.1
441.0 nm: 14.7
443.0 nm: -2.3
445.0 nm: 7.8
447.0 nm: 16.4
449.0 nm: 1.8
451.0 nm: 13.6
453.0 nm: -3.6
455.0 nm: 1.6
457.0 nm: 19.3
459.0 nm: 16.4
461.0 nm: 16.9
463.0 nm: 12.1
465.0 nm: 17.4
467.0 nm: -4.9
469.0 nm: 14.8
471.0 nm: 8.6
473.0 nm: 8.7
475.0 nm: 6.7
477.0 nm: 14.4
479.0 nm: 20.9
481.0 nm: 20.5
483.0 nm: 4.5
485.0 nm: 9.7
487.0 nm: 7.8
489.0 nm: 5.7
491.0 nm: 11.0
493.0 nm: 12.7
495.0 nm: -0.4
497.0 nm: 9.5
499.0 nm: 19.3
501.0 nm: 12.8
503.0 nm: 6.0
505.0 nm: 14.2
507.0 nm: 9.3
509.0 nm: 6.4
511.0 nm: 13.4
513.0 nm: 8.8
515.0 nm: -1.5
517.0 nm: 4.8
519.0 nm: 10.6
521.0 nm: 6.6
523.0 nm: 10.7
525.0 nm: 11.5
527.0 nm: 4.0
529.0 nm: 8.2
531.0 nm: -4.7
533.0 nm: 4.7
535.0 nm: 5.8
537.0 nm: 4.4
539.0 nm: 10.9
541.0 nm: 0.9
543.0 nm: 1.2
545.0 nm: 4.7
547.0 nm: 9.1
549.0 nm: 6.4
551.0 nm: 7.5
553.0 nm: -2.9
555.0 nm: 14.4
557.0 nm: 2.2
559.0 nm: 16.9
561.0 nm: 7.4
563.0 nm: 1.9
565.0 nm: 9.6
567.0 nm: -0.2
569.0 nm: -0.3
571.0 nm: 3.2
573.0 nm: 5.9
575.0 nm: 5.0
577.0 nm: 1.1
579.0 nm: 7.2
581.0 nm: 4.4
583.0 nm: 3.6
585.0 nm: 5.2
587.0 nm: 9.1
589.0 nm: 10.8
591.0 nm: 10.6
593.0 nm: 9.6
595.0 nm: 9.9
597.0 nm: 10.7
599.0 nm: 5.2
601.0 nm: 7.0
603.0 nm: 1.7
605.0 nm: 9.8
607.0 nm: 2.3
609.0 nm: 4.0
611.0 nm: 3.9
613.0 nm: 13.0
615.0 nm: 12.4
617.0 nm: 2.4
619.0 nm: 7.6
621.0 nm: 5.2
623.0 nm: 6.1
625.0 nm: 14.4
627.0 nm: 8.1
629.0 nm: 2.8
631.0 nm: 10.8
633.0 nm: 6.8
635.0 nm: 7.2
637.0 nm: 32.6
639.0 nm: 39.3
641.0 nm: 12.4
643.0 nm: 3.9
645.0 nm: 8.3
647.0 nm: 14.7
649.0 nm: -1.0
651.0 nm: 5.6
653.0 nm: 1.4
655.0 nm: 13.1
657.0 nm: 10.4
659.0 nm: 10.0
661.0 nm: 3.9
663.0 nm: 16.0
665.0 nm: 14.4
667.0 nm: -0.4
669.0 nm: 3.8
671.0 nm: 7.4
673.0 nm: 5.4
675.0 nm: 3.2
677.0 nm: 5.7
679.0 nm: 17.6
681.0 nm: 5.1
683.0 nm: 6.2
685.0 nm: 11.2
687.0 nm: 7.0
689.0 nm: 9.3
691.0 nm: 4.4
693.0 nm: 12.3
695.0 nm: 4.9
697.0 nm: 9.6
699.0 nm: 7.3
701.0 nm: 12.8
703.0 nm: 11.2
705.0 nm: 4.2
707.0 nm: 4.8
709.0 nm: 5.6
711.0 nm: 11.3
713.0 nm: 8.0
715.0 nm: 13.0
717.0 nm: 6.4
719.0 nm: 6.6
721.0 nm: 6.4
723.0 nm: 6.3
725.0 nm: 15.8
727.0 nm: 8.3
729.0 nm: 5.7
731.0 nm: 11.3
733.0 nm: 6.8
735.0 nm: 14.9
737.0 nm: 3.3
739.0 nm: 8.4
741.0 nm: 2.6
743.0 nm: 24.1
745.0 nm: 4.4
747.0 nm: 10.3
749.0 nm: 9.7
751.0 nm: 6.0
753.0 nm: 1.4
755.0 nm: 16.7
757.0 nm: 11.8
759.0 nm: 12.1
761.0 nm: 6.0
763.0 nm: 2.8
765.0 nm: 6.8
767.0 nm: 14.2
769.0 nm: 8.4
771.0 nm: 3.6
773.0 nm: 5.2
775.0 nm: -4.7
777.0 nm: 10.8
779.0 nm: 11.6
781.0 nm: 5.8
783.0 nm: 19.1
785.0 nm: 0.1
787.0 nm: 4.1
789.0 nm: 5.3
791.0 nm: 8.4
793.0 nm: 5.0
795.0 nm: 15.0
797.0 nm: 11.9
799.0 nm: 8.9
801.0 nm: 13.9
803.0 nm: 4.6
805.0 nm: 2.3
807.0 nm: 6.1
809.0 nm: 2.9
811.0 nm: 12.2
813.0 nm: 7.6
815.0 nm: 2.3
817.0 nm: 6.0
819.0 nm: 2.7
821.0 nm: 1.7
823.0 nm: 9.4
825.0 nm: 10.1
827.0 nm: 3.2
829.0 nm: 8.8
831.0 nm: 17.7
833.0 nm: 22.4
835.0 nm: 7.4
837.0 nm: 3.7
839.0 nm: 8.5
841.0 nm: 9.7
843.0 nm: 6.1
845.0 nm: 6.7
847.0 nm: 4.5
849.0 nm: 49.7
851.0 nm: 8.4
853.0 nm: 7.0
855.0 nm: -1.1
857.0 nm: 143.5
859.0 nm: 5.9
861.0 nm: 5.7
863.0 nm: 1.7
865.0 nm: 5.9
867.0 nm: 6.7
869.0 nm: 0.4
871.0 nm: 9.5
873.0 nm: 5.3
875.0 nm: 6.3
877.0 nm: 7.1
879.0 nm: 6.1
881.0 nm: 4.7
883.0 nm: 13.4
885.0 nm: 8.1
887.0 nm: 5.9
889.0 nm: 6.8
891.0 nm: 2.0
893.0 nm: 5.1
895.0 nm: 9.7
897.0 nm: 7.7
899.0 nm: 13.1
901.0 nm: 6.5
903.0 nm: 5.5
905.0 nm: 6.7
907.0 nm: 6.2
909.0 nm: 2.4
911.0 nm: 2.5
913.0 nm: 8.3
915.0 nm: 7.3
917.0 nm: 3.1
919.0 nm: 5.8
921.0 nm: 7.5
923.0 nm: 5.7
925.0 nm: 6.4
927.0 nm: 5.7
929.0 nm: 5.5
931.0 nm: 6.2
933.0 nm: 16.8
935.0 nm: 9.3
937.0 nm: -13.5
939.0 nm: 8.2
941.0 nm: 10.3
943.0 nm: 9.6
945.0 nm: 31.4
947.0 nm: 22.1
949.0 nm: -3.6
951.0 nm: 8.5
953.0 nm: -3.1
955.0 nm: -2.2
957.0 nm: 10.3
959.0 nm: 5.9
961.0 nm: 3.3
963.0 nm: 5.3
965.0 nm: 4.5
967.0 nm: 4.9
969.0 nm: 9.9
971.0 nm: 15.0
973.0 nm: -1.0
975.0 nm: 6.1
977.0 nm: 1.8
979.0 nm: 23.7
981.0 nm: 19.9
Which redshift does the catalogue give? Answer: 0.71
